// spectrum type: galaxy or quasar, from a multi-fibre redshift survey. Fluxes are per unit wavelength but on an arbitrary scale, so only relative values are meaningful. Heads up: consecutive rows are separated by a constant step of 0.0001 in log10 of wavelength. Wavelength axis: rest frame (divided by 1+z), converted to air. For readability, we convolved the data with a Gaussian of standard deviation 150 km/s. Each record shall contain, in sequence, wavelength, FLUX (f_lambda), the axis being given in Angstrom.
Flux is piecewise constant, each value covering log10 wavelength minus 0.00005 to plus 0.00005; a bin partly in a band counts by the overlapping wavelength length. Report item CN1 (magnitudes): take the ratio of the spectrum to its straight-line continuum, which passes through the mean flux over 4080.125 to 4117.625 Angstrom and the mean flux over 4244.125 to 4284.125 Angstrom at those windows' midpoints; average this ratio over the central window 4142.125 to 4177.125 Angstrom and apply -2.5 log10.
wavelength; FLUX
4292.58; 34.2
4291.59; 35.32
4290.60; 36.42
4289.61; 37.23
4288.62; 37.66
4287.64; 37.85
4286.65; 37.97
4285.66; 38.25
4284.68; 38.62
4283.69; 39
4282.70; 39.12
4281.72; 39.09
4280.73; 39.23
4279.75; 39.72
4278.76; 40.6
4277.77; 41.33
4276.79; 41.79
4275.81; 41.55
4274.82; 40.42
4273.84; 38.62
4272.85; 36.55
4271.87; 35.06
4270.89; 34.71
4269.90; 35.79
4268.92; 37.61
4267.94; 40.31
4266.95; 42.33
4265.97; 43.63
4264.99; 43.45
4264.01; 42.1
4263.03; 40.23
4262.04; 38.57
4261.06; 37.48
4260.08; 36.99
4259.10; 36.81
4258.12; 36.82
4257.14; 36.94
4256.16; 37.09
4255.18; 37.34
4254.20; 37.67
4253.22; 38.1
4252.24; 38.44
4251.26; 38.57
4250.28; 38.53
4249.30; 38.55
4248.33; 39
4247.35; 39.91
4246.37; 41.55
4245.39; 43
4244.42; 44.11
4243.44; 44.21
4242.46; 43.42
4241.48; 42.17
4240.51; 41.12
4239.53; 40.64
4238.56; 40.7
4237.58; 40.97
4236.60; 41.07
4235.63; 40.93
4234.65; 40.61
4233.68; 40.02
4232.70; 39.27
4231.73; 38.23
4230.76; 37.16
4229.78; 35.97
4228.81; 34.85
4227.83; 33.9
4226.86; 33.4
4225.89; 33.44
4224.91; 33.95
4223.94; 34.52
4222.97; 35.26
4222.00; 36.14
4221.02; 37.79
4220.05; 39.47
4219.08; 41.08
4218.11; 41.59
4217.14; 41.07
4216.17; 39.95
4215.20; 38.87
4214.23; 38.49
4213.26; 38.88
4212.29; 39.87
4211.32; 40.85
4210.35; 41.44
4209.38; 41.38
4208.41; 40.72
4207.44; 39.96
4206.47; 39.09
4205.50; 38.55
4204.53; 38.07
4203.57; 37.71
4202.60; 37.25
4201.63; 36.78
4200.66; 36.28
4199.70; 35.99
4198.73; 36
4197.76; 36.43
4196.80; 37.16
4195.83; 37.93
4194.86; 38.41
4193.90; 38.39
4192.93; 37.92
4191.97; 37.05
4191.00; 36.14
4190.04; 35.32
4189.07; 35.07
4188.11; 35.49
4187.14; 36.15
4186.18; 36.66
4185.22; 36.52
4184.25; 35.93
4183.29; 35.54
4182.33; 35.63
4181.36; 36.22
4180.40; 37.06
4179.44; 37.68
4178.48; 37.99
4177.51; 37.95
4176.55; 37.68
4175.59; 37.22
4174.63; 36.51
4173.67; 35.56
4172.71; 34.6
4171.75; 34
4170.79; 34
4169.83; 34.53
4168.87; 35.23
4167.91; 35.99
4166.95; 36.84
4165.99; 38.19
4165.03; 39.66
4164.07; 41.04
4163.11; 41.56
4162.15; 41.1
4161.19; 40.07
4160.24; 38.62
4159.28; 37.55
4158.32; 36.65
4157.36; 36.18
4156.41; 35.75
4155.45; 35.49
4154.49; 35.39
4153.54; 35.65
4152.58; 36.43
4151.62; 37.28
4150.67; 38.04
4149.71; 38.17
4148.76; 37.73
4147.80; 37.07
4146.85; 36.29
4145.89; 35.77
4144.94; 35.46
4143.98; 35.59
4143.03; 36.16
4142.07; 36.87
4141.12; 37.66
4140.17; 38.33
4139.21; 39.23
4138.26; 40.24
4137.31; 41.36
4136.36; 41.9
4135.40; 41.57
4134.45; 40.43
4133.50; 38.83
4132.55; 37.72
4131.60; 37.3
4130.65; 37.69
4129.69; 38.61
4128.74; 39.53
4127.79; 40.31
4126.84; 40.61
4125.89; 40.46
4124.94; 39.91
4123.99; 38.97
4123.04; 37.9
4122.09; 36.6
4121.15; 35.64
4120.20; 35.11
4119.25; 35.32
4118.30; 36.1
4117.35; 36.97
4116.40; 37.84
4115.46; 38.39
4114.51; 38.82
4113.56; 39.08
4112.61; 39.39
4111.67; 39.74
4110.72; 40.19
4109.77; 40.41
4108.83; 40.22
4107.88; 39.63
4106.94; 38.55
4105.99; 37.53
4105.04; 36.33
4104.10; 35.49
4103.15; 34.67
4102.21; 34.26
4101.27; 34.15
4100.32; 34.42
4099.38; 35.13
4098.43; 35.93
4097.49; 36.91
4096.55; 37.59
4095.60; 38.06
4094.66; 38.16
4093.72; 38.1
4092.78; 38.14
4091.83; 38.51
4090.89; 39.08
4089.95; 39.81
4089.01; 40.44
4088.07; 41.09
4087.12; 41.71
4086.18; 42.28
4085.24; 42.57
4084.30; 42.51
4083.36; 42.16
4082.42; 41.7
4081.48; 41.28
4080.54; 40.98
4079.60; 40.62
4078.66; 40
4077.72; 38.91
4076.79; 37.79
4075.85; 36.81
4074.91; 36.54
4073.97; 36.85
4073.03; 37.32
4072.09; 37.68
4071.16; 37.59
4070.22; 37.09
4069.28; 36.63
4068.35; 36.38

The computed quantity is 0.056 mag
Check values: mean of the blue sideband 38.7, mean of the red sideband 39.2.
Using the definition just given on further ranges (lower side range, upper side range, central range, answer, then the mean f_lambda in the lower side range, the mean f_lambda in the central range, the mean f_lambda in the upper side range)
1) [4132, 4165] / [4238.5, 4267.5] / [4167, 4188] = 0.071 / 38.1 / 36.1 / 40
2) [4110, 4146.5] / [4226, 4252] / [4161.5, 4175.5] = 0.049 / 38.4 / 37.1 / 39.6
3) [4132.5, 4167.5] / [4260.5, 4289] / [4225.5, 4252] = -0.016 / 38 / 39.5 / 39.3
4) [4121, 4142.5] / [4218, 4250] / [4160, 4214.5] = 0.044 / 39.1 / 37.5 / 39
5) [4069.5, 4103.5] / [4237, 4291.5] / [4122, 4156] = 0.018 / 38.5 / 38.1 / 39.3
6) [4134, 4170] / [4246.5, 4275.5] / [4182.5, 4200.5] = 0.045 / 37.8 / 36.6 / 38.6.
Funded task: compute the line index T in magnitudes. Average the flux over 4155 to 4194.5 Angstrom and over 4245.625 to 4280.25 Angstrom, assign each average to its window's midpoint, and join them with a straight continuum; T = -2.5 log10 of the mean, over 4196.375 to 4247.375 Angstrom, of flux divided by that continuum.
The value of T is -0.02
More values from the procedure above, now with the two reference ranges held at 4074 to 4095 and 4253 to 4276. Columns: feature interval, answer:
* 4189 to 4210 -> 0.04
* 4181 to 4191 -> 0.10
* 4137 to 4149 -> 0.06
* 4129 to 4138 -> 0.00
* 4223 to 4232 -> 0.11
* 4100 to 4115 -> 0.06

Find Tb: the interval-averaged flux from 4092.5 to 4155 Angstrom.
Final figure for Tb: 37.8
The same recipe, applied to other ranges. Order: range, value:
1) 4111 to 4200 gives 37.5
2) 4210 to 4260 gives 38.9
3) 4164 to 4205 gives 36.7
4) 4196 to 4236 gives 38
